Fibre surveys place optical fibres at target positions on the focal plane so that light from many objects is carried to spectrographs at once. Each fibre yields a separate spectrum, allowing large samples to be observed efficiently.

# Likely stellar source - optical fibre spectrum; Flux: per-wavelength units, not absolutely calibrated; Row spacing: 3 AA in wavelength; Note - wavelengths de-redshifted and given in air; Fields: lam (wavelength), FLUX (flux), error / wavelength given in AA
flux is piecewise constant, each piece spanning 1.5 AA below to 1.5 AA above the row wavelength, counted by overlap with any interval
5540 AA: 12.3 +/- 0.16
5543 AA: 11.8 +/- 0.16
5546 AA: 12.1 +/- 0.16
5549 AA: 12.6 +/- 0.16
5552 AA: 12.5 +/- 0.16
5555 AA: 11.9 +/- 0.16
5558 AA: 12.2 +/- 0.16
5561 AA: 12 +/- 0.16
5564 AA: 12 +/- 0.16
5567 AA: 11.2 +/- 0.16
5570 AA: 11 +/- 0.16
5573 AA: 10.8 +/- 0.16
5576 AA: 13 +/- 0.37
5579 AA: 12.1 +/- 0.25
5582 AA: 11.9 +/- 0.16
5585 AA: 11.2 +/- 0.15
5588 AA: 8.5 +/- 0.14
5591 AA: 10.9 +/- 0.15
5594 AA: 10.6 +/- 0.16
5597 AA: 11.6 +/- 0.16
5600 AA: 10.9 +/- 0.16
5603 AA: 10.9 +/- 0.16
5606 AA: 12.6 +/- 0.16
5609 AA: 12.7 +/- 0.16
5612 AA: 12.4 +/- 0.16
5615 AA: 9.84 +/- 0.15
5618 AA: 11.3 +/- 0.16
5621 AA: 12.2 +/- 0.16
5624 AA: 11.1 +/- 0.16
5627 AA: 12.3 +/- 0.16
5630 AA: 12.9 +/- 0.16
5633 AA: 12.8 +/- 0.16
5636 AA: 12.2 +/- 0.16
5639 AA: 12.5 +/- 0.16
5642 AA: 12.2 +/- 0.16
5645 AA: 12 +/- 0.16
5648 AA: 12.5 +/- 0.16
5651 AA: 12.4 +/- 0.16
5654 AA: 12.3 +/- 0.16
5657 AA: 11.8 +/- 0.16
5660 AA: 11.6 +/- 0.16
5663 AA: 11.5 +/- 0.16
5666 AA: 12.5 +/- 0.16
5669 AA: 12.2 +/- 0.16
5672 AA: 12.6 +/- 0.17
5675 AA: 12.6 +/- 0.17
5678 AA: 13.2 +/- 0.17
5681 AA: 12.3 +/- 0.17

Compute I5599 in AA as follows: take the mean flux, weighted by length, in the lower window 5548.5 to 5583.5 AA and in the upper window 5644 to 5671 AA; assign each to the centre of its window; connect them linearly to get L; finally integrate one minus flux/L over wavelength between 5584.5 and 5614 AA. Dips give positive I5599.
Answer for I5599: 1.9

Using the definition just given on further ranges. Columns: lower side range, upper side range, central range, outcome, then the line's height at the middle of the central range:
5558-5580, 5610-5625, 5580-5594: 1.2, 11.6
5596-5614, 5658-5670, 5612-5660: -0.6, 11.9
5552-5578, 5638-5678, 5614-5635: 0.4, 12.1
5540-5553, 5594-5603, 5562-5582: -0.1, 11.7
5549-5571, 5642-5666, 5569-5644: 2.2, 12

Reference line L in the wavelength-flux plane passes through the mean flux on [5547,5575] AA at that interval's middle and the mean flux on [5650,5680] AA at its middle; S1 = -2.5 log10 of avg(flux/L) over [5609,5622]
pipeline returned 0.05 mag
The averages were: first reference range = 11.8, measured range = 11.6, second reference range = 12.3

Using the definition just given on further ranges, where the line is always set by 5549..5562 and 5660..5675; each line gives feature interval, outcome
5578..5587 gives 0.06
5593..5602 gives 0.11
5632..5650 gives -0.01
